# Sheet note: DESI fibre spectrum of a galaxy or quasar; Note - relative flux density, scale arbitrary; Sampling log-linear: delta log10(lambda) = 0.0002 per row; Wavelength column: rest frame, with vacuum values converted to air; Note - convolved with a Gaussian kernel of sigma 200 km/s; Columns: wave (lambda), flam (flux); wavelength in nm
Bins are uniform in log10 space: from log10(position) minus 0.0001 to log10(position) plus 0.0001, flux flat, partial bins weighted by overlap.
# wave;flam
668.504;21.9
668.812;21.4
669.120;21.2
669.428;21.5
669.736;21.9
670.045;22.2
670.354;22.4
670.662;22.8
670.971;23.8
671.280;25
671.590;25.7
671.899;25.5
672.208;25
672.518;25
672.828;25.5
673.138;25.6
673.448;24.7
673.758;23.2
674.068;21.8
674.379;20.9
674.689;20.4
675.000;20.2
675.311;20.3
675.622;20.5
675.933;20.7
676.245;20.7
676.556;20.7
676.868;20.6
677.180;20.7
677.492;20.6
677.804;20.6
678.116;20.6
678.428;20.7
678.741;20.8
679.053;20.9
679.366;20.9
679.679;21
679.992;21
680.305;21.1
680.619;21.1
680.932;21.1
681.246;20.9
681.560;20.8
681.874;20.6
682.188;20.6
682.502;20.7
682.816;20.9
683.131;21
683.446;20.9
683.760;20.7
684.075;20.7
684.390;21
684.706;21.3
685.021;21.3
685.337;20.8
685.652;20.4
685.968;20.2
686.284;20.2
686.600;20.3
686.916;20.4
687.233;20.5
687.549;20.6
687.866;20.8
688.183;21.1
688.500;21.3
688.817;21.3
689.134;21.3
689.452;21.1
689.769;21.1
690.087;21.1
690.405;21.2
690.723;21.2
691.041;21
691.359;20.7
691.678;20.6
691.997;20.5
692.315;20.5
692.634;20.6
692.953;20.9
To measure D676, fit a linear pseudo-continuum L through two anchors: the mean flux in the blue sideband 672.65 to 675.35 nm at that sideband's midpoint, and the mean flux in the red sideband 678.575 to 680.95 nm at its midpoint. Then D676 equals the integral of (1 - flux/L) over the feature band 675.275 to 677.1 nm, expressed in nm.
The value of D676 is 0.12 nm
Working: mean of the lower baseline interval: 22.6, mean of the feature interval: 20.6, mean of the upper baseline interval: 21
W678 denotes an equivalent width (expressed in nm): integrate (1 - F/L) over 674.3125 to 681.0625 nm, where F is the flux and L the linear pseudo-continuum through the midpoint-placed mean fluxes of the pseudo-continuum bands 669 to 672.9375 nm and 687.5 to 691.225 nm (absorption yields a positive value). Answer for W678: 0.59 nm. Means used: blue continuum 23.7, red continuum 21.1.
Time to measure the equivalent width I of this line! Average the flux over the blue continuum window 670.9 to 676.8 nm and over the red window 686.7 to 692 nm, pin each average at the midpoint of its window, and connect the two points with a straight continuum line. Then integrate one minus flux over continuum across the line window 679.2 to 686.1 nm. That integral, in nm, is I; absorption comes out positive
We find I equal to 0.28 nm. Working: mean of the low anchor 22.9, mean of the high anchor 20.9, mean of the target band 20.9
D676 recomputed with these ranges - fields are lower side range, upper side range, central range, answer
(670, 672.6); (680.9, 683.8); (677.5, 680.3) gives 0.135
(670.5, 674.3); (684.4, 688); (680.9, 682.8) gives 0.091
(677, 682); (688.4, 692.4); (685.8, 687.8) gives 0.053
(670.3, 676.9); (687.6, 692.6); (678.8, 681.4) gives 0.129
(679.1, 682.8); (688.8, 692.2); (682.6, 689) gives 0.048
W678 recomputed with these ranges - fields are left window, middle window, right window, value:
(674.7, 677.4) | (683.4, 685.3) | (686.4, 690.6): -0.016 nm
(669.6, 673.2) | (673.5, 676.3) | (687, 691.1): 0.290 nm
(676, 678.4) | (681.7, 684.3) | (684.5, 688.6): -0.011 nm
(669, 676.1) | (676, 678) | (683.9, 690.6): 0.144 nm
